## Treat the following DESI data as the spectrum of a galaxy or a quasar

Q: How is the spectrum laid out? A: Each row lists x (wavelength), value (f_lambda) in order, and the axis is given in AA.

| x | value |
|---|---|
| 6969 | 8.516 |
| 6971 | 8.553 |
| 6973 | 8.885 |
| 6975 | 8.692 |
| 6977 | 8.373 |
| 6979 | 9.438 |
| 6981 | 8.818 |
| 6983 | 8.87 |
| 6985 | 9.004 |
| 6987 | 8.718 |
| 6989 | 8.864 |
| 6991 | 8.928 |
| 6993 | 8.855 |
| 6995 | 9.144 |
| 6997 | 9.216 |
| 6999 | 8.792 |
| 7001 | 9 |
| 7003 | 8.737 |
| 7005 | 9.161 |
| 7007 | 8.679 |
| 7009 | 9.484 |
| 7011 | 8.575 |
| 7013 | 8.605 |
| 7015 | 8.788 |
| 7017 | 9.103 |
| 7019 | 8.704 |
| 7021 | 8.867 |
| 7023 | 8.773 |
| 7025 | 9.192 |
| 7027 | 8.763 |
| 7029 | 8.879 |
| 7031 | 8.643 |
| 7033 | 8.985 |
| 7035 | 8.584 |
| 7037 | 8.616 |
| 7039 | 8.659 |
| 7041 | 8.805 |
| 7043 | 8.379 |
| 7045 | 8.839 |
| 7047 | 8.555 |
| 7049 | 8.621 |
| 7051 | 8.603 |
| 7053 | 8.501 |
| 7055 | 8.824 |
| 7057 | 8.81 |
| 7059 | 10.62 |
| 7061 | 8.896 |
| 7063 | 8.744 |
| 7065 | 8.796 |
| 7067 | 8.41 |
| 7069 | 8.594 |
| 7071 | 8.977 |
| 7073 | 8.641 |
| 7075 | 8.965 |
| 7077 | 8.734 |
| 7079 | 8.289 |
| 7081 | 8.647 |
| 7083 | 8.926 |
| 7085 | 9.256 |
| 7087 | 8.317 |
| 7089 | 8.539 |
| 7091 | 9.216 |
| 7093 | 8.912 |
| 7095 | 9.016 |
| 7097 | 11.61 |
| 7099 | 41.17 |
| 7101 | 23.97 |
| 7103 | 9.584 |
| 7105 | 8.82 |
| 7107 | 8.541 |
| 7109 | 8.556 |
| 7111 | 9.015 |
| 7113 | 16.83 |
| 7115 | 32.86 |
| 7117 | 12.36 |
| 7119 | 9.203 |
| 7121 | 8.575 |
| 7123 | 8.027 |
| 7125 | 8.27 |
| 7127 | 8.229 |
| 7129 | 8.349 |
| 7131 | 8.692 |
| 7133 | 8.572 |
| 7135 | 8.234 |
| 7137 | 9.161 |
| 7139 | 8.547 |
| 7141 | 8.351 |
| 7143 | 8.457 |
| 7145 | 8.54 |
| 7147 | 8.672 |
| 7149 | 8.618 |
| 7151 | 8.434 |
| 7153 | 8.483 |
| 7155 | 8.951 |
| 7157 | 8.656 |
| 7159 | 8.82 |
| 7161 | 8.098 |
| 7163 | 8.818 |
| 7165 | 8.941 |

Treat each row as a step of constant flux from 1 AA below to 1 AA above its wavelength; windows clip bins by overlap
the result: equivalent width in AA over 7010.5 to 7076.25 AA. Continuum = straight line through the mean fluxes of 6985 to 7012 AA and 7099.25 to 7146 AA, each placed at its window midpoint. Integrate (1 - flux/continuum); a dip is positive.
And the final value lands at 6.69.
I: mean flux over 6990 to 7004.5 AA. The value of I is 8.96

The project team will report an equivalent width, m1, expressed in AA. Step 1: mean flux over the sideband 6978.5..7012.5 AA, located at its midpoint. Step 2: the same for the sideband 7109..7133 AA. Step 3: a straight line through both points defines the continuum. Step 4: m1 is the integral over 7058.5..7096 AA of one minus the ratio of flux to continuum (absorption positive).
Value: 6.4 AA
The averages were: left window 8.95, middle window 8.84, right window 11.6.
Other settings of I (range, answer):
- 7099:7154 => 11.1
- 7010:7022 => 8.77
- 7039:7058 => 8.66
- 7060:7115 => 11.4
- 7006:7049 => 8.78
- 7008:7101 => 9.73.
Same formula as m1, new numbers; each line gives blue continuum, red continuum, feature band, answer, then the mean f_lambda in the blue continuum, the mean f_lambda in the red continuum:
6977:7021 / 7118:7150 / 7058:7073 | -0.4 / 8.91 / 8.53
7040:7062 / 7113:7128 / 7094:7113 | -4.6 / 8.86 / 12.8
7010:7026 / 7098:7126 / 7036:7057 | 3.9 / 8.83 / 14.7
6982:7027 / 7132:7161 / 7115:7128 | -3.4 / 8.91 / 8.59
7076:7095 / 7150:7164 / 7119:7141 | 0.4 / 8.77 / 8.61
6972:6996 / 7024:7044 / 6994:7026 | -0.4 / 8.88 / 8.75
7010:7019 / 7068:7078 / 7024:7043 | 0.0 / 8.76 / 8.78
